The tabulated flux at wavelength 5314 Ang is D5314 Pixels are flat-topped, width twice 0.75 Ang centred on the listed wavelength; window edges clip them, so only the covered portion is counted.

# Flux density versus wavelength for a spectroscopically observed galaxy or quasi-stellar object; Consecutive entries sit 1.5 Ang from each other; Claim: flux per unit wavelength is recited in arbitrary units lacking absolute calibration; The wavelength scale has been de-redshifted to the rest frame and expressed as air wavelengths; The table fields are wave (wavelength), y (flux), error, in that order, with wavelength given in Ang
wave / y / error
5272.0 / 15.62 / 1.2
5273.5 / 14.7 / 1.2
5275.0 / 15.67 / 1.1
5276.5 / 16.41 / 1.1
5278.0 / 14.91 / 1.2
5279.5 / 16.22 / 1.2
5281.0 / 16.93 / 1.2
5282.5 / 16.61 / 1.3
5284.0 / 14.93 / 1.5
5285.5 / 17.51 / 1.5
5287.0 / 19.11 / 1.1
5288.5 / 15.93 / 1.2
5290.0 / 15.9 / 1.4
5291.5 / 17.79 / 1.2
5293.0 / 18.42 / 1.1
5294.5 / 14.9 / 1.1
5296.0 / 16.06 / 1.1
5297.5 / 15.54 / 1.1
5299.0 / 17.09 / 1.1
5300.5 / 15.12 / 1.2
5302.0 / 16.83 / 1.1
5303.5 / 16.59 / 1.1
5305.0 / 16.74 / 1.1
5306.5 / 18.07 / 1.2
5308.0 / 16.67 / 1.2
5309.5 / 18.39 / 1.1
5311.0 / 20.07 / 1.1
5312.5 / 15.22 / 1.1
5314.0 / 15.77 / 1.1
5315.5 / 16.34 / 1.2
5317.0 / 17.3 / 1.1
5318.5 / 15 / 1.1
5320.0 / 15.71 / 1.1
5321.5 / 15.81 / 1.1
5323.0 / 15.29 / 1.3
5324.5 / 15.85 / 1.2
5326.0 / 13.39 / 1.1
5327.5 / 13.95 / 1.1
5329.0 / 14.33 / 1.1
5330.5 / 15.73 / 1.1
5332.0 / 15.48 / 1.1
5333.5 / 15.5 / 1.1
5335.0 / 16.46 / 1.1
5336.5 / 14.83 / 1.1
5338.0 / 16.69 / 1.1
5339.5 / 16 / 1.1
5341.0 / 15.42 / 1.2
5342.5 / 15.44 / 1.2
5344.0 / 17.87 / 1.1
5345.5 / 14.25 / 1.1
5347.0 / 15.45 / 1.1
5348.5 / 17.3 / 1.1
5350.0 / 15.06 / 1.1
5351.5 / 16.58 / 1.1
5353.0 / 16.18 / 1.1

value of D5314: 15.77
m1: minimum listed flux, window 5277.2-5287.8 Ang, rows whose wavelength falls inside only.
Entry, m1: 14.91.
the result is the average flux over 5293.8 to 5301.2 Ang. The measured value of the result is 15.8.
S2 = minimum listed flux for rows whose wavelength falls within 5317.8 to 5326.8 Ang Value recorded 13.39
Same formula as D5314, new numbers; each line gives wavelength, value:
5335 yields 16.46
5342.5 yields 15.44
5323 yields 15.29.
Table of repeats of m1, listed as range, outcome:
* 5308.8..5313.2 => 15.22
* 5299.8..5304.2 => 15.12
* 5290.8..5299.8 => 14.9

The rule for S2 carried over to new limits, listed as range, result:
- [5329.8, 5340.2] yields 14.83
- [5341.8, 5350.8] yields 14.25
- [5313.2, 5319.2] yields 15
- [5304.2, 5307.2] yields 16.74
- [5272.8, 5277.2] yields 14.7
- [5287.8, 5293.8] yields 15.9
